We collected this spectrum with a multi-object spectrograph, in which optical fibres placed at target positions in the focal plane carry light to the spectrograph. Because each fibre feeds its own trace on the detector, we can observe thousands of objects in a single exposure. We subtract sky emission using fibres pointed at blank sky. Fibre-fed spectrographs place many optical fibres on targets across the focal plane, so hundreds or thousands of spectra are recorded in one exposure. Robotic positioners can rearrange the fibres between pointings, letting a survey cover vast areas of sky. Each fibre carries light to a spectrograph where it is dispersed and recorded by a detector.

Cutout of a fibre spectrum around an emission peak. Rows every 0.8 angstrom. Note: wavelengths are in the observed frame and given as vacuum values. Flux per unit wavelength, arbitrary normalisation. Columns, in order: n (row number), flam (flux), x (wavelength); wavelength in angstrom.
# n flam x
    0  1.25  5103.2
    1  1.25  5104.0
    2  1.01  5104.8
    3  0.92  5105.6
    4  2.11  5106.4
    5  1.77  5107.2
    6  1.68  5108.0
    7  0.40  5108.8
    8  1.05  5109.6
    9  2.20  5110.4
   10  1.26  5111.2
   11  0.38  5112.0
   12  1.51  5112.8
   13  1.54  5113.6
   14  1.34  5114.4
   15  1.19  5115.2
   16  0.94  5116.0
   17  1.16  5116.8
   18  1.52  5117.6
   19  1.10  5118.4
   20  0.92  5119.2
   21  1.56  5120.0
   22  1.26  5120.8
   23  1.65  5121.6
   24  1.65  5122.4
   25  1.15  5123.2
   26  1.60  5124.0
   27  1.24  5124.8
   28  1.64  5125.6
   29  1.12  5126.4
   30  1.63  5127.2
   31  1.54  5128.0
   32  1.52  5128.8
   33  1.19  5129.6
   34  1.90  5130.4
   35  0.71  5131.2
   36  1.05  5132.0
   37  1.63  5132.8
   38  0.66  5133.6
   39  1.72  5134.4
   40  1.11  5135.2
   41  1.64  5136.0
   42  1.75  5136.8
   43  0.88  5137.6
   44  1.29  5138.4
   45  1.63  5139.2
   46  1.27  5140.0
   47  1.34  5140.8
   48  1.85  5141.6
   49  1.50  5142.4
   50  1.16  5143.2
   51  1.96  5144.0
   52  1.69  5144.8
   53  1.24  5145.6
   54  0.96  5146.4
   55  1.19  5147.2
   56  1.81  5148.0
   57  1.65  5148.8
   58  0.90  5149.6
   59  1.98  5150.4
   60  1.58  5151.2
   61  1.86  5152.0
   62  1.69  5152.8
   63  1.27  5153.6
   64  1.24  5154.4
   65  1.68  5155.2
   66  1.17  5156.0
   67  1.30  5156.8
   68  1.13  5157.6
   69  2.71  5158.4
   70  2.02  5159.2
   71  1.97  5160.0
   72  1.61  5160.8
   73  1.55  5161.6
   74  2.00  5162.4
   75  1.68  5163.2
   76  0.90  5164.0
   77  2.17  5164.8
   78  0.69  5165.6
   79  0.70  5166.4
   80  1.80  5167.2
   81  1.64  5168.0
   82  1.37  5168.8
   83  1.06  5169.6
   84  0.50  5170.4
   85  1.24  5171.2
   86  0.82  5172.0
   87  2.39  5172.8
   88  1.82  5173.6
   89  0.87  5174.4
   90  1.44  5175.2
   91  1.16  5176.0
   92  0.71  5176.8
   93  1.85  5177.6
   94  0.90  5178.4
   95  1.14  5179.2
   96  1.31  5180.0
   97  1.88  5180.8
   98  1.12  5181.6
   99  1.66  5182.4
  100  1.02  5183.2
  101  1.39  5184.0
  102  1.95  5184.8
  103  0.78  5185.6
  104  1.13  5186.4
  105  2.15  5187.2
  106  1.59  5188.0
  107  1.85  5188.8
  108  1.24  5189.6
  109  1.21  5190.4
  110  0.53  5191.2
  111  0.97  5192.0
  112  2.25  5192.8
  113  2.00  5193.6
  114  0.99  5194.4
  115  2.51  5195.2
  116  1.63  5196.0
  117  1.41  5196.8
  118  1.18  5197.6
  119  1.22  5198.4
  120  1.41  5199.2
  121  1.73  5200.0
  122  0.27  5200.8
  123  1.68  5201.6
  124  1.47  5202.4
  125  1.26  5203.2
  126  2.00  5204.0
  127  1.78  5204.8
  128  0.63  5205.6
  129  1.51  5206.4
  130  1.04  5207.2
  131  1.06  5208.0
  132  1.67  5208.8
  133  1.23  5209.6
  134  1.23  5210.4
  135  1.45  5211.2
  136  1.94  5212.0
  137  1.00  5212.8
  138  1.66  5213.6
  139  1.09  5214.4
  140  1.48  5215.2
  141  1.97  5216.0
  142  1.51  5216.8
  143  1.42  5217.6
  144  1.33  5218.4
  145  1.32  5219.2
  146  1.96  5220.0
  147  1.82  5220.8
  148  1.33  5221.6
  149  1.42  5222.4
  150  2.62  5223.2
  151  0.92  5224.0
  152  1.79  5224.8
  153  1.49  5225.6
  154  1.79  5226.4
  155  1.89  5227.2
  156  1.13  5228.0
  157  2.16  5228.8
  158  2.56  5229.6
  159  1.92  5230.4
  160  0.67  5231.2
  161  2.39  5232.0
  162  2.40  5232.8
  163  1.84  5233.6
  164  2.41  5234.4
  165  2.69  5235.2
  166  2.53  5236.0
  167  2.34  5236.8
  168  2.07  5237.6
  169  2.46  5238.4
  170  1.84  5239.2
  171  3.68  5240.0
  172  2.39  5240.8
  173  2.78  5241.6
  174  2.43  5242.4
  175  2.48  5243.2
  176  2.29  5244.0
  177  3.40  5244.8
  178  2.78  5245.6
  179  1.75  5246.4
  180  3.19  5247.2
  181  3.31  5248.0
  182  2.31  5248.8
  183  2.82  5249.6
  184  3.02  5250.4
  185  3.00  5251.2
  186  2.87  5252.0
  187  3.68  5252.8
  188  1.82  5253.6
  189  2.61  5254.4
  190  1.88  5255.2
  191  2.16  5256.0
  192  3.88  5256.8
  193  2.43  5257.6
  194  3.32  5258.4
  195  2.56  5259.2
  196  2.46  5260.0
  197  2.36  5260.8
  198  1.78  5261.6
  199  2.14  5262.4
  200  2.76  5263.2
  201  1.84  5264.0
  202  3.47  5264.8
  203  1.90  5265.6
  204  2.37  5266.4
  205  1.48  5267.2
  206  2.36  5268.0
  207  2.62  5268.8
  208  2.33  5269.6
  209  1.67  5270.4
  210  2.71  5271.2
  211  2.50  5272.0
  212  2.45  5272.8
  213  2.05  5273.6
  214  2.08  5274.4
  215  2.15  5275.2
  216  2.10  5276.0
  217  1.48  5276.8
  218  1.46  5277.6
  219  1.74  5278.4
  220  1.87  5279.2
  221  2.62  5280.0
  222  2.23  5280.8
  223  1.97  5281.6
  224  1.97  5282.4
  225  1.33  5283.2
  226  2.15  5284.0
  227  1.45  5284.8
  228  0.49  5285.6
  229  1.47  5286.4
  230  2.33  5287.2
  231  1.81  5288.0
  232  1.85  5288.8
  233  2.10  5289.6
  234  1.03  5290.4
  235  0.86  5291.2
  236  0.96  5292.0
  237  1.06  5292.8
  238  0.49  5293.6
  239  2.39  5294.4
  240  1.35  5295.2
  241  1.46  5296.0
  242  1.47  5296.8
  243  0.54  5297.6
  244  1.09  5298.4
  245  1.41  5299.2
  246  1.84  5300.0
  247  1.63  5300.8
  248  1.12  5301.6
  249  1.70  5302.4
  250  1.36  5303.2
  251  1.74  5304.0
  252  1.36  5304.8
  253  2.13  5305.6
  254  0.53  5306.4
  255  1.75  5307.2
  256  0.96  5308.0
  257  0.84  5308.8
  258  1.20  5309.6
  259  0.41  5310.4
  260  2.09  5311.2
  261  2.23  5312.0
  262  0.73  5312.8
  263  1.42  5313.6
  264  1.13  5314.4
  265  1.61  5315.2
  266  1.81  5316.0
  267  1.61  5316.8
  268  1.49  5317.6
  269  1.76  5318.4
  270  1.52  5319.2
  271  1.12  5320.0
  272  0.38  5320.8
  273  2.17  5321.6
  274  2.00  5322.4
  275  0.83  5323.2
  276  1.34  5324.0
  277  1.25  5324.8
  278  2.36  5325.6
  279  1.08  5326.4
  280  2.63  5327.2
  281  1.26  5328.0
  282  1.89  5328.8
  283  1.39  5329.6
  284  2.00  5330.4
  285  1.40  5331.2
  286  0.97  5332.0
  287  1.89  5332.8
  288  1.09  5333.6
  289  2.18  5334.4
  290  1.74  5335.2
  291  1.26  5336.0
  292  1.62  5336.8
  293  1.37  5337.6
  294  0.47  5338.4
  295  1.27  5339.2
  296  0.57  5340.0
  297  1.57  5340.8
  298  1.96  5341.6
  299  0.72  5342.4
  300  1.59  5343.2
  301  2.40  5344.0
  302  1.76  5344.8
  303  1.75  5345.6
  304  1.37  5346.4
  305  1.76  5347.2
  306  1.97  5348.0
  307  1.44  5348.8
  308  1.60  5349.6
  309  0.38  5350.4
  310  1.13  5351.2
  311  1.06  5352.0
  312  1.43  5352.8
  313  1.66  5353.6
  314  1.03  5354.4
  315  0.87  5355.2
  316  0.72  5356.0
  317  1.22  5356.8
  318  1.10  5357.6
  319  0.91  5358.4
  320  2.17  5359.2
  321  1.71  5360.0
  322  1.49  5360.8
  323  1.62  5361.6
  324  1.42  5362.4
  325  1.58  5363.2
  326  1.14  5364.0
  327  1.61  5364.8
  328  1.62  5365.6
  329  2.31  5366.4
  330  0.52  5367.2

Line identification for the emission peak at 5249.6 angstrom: Mg II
